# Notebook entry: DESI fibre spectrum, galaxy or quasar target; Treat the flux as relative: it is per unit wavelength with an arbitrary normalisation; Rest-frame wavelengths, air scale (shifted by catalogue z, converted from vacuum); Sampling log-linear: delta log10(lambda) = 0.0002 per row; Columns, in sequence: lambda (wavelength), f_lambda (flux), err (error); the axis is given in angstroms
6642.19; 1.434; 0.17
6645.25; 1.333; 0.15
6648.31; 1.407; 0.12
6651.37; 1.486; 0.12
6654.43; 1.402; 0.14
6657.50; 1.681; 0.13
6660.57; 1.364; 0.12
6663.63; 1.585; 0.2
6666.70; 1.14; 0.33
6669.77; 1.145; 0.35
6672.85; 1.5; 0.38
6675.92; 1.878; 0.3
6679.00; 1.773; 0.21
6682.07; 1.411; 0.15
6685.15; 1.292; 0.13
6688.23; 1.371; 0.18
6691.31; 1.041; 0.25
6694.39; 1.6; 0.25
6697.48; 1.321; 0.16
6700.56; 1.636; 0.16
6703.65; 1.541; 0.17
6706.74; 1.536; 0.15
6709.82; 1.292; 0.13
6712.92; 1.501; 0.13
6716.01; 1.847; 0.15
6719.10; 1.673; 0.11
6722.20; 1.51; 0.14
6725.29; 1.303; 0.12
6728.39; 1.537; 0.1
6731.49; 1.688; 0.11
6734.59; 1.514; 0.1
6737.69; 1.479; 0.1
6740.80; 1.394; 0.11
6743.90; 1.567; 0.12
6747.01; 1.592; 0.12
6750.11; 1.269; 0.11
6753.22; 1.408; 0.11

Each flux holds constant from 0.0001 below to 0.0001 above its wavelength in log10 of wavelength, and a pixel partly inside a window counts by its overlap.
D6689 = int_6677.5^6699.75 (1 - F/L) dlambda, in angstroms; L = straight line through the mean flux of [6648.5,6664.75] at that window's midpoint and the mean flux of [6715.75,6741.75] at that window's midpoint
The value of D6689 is 1.5 angstroms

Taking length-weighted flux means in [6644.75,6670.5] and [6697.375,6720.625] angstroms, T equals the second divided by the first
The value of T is 1.11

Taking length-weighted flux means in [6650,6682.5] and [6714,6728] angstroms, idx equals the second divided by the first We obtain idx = 1.1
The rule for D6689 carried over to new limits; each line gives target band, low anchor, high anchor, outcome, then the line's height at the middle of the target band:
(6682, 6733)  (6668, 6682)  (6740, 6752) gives 1.0 angstroms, 1.51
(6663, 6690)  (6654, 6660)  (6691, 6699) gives 0.0 angstroms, 1.45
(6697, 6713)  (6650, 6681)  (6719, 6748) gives 0.3 angstroms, 1.51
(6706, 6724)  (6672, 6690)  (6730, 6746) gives -0.3 angstroms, 1.53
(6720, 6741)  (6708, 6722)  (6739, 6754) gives 0.1 angstroms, 1.51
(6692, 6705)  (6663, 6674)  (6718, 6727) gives -0.7 angstroms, 1.41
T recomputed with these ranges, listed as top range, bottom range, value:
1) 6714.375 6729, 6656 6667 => 1.07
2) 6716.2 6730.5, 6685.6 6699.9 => 1.15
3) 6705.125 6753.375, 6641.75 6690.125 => 1.04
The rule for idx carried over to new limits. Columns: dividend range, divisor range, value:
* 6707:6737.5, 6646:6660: 1.04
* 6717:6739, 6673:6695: 1.04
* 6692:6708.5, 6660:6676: 1.07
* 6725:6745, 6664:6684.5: 1.02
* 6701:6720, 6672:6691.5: 1.05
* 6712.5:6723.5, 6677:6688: 1.10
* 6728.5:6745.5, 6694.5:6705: 1.01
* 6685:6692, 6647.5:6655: 0.87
